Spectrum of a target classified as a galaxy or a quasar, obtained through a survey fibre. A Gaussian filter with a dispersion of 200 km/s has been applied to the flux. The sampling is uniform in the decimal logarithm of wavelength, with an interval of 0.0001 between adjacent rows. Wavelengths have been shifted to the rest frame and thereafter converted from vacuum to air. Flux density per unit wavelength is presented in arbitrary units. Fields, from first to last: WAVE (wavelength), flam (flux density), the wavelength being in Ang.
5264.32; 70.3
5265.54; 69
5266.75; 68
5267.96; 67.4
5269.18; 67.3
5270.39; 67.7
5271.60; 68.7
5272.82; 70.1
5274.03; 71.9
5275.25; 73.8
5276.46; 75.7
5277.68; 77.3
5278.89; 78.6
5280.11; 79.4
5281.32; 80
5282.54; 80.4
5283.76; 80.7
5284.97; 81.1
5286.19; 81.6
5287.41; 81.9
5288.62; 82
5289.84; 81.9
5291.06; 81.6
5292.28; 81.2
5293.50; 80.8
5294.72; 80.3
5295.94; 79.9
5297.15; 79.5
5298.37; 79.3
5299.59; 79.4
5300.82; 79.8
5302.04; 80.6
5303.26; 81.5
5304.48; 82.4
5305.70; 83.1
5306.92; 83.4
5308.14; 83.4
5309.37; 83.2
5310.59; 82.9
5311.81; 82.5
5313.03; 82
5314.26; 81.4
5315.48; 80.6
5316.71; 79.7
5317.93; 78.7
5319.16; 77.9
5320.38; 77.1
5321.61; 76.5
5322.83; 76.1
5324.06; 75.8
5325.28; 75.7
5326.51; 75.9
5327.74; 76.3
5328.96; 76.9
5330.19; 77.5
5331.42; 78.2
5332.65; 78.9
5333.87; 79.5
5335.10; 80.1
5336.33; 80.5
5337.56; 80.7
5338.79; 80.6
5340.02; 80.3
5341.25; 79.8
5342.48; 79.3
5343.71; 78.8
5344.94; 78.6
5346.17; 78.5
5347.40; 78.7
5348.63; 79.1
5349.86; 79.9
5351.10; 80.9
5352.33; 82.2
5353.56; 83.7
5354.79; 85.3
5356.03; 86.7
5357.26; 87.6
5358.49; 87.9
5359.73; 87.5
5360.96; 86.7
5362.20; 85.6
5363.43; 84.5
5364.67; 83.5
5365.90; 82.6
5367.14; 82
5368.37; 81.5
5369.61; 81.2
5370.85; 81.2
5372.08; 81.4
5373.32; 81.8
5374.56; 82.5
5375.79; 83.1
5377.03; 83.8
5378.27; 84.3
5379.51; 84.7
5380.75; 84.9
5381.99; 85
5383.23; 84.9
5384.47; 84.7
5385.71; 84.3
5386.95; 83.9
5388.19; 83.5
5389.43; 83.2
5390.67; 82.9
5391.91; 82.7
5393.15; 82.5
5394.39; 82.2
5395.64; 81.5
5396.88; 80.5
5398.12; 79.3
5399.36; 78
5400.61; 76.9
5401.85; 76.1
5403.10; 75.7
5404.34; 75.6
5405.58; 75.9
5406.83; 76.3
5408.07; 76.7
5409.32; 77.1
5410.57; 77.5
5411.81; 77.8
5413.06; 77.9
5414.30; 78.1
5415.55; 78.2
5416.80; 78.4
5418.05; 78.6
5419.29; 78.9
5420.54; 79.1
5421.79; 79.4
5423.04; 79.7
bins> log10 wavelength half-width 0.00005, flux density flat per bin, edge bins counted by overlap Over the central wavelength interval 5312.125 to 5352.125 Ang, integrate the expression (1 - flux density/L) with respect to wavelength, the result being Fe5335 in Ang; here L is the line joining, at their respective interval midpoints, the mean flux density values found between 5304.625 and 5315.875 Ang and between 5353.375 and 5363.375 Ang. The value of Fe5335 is 2.6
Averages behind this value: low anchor 82.6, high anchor 86.4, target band 78.8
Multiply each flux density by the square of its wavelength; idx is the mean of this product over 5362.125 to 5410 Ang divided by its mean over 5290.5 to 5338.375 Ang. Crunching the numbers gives 1.05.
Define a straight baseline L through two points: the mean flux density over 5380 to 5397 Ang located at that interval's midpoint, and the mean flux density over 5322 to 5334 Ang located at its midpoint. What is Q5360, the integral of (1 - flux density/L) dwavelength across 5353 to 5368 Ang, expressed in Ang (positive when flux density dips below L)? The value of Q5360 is -0.89 Ang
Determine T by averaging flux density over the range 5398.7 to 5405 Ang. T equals 76.5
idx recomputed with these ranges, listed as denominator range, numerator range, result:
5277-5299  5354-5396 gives 1.08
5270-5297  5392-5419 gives 1.05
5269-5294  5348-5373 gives 1.11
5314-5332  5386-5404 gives 1.07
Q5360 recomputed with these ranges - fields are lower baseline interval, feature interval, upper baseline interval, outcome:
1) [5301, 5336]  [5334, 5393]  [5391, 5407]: -2.6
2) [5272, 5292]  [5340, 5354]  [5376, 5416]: 0.0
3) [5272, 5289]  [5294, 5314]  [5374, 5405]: -0.7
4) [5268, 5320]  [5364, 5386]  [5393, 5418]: -1.4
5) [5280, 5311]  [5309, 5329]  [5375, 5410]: 0.6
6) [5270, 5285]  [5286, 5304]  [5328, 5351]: -0.9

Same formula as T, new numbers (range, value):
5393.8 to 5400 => 80.2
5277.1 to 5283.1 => 79.2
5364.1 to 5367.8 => 82.8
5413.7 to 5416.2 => 78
